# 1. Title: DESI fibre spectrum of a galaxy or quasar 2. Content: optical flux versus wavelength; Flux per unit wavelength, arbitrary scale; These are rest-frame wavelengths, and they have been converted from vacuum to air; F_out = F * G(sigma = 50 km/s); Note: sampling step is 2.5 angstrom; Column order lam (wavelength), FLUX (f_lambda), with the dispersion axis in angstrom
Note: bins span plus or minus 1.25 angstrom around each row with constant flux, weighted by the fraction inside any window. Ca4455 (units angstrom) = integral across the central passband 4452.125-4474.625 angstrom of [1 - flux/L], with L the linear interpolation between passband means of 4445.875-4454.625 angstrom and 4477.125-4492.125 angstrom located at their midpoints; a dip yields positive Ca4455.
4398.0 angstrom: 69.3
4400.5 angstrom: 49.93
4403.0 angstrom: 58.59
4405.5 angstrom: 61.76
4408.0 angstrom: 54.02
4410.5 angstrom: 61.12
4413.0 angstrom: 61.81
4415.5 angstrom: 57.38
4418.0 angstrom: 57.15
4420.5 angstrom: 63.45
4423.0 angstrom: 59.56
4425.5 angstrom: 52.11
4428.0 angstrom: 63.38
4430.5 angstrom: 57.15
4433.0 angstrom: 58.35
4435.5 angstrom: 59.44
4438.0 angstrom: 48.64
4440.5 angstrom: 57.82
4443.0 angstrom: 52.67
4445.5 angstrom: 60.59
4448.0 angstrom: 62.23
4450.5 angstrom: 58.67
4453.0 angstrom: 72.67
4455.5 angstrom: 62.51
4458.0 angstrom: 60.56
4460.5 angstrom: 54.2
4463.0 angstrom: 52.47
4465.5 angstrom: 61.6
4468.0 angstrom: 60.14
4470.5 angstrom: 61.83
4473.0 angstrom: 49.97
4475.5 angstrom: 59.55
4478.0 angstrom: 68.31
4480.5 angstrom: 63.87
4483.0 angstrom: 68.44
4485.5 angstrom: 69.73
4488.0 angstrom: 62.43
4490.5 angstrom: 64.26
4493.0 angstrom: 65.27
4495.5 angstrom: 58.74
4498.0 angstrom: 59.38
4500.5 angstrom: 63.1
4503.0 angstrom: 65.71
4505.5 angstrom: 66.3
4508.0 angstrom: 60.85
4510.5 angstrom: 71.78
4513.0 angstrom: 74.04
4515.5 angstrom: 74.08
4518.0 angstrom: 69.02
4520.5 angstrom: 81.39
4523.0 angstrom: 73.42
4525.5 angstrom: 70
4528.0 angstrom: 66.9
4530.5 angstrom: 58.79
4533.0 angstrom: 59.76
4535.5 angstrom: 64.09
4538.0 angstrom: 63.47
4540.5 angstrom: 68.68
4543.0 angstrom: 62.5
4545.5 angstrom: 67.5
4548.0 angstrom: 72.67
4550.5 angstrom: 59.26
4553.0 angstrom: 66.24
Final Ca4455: 1.9 angstrom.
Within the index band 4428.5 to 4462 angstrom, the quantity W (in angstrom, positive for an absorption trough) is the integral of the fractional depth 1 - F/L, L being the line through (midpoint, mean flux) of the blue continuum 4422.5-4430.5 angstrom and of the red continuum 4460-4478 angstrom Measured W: -0.5 angstrom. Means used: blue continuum 58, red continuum 58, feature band 58.9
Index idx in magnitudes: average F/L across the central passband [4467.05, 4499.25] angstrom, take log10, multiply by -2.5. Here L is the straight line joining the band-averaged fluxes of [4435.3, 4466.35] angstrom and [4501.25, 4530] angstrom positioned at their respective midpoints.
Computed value 0.031 mag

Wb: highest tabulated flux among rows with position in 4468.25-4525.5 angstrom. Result 81.39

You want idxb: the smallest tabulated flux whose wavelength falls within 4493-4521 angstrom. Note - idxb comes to 58.74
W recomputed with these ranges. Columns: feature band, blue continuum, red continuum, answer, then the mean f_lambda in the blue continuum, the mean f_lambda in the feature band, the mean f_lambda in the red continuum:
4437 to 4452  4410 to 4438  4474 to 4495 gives 0.89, 58.7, 57.2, 64.8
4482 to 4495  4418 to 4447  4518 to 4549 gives -0.52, 57.6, 65.6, 67.5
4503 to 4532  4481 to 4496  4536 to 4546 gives -1.89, 65.1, 69.4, 65.3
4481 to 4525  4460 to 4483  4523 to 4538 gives -3.59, 59.8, 67.5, 64.7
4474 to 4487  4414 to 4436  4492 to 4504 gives -0.88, 58.7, 65.6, 62.3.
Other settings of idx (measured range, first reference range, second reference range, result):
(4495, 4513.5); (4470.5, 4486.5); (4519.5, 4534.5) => 0.02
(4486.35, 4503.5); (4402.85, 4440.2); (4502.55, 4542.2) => 0.04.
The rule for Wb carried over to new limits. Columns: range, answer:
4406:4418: 61.81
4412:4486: 72.67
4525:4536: 70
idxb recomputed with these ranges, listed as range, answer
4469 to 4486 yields 49.97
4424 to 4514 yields 48.64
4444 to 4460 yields 58.67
